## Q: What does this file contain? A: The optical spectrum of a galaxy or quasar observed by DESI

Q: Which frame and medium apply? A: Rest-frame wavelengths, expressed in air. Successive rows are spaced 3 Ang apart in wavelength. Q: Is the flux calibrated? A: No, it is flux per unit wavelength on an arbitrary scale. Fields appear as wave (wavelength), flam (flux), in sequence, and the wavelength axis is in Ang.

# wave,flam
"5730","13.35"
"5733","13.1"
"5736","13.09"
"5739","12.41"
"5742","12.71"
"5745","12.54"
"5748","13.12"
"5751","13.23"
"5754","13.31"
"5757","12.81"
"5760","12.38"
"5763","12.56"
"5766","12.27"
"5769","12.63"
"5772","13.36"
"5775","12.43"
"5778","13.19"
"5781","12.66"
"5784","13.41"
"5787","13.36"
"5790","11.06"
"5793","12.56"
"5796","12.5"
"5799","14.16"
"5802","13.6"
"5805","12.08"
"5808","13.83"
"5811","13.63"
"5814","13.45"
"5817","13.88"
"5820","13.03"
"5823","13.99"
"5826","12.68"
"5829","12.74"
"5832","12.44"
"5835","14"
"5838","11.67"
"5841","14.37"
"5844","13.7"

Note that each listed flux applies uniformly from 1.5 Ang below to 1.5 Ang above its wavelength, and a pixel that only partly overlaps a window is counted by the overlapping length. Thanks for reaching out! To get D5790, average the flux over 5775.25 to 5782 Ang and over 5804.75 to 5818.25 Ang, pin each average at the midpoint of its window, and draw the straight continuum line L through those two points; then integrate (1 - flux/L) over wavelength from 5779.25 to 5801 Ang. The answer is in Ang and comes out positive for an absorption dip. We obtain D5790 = 0.4 Ang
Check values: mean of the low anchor 12.9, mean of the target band 12.8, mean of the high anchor 13.5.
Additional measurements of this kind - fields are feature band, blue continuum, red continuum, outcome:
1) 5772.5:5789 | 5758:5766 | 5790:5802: -0.36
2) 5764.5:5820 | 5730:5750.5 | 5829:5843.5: 0.04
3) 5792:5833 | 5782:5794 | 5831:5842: -1.12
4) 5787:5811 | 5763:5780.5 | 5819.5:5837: 0.03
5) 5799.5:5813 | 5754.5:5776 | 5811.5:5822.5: -0.01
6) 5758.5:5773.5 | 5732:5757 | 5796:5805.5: 0.49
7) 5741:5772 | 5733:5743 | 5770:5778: 0.19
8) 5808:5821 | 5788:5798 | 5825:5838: -1.04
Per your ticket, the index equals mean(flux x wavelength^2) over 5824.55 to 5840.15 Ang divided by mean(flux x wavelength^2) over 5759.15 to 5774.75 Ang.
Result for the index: 1.03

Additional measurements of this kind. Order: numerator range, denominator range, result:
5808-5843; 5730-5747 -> 1.07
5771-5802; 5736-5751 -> 1.02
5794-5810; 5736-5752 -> 1.05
